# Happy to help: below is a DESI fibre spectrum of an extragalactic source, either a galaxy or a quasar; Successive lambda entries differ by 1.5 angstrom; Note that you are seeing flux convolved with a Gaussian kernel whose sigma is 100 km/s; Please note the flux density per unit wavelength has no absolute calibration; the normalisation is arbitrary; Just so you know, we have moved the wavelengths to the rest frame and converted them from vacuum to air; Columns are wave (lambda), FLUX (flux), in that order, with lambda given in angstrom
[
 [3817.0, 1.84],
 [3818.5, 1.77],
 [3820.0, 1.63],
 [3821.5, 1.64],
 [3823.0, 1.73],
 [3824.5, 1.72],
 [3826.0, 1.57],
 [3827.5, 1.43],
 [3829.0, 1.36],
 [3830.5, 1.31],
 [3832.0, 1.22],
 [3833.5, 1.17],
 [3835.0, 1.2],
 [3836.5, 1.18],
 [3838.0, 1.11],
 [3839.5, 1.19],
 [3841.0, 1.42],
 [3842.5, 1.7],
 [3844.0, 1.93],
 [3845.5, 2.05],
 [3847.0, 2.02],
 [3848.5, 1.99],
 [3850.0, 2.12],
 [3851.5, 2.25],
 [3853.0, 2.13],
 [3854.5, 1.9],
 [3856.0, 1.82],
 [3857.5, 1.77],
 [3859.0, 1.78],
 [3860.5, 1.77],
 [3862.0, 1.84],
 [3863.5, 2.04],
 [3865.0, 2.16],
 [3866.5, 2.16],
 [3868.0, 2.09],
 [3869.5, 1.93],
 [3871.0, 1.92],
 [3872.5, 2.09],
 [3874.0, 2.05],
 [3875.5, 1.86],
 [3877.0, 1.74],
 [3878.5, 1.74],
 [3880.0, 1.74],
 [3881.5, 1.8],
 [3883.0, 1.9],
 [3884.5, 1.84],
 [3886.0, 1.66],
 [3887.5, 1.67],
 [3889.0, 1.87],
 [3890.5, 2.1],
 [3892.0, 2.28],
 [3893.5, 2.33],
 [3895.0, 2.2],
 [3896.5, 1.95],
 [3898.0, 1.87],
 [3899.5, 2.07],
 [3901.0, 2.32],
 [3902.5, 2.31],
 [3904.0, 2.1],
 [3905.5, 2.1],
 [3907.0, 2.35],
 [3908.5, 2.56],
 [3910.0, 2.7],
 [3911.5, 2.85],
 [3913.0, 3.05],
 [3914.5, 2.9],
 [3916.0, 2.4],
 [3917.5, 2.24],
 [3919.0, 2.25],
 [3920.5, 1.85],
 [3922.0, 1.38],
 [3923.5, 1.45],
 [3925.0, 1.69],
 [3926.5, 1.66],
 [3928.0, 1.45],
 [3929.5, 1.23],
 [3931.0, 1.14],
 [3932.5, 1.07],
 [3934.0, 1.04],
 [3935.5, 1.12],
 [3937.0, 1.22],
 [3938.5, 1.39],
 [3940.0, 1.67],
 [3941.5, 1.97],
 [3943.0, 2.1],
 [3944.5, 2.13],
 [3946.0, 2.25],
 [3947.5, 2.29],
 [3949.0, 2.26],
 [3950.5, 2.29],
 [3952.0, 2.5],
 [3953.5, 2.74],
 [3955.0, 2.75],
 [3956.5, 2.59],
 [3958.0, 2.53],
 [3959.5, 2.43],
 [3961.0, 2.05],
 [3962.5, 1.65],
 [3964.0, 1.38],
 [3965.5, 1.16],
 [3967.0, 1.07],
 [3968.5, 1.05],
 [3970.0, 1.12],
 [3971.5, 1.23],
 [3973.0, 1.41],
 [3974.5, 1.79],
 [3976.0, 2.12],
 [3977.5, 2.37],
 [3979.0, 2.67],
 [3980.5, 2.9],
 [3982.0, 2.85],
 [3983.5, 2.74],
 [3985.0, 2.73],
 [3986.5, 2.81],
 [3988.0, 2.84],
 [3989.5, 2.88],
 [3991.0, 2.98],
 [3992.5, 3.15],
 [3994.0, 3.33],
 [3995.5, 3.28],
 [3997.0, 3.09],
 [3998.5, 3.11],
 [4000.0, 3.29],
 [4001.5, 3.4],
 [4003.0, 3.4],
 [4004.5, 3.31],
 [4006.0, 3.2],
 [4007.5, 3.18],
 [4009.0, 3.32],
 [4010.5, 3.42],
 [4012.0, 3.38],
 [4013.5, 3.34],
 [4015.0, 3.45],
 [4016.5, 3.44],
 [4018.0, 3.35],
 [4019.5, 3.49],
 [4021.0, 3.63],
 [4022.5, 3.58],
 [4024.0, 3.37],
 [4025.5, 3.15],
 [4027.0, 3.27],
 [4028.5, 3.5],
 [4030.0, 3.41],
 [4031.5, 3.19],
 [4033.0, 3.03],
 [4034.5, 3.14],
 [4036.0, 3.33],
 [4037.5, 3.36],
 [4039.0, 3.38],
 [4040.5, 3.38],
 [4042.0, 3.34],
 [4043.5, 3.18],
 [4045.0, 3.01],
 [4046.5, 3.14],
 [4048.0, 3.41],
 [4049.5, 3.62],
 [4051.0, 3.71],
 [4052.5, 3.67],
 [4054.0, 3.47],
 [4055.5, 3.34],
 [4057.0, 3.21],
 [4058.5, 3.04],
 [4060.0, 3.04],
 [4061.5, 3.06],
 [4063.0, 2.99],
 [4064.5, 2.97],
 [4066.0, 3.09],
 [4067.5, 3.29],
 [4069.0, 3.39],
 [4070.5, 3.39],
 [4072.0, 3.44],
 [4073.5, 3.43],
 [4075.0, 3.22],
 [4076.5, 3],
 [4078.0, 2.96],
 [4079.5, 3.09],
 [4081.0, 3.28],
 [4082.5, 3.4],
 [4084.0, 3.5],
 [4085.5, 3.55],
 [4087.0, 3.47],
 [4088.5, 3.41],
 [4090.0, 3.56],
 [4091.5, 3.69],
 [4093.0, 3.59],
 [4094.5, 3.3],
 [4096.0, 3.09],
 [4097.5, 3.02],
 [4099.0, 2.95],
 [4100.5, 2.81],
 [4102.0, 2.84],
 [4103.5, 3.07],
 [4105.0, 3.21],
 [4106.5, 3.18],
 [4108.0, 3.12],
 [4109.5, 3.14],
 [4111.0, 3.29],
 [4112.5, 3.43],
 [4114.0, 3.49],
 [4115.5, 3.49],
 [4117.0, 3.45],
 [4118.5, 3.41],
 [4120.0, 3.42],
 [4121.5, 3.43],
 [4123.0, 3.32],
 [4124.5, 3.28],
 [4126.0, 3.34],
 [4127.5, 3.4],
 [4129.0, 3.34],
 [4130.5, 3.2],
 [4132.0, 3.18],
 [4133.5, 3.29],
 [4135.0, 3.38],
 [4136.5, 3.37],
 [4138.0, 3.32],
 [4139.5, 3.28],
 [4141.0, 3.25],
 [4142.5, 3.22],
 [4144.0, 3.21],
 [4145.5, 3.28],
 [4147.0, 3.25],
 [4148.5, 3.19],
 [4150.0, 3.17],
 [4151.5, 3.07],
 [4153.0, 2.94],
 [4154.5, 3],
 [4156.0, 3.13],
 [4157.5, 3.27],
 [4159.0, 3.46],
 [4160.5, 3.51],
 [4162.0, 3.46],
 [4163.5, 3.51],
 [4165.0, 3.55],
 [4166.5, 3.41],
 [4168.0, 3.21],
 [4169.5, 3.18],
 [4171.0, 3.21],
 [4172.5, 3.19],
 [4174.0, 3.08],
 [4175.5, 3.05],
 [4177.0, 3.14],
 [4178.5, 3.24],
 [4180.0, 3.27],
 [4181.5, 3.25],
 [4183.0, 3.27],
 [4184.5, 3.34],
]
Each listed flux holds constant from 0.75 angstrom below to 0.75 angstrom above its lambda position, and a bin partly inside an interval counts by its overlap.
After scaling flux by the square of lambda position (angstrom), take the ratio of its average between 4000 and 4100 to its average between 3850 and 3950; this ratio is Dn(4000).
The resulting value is 1.83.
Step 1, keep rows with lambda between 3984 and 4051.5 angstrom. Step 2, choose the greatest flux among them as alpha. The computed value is 3.71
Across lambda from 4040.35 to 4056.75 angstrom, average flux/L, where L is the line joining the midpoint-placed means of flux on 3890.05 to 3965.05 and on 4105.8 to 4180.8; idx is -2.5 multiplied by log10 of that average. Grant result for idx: -0.23 mag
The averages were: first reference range 2.04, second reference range 3.28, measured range 3.38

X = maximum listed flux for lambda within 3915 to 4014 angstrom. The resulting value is 3.42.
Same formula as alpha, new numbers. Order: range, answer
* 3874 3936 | 3.05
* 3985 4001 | 3.33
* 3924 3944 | 2.1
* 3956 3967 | 2.59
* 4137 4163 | 3.51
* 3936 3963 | 2.75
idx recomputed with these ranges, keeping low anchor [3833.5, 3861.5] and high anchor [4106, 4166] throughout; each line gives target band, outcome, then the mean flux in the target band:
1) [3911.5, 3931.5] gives 0.094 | 1.94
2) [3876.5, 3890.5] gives 0.077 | 1.79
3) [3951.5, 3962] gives -0.077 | 2.49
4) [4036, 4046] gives -0.177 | 3.28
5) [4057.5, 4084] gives -0.087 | 3.19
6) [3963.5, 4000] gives 0.051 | 2.36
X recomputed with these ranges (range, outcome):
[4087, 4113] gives 3.69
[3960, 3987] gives 2.9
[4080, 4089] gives 3.55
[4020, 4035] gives 3.63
